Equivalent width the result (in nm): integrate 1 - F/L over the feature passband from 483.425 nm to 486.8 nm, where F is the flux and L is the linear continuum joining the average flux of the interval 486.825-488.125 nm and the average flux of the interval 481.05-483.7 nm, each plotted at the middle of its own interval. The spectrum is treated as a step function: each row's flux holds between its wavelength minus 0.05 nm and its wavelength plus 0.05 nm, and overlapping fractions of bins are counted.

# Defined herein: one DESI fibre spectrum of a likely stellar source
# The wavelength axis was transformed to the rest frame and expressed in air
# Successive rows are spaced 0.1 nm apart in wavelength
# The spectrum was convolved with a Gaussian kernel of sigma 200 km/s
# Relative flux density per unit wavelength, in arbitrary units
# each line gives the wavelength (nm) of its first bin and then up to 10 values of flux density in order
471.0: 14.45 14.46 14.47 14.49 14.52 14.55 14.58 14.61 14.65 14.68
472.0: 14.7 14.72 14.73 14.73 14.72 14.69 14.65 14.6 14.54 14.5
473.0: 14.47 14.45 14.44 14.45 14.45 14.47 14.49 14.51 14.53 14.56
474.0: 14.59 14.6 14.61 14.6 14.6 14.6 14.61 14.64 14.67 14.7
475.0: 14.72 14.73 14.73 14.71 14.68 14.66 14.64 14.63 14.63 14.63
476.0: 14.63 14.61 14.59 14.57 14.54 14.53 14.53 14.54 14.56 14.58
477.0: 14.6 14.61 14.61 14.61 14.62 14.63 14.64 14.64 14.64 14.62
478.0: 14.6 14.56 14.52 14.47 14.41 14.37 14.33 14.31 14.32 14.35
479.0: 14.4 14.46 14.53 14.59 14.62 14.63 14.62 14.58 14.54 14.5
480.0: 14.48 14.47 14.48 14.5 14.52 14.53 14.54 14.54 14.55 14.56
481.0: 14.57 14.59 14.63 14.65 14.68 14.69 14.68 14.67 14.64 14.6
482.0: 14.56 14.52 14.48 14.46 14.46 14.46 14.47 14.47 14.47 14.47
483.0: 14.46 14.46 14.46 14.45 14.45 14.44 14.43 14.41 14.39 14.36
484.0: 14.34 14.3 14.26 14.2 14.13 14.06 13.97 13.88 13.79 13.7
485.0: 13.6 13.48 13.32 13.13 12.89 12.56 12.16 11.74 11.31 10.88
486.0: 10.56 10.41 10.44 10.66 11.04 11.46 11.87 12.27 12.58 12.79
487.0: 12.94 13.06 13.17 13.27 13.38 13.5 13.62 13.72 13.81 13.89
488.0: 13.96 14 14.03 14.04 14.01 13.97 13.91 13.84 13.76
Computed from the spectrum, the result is 0.25 nm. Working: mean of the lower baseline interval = 14.5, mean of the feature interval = 12.9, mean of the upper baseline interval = 13.4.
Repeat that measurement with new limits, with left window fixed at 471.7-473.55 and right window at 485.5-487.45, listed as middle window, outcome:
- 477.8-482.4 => -0.49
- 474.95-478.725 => -0.22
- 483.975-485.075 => -0.15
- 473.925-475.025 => -0.03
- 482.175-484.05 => -0.28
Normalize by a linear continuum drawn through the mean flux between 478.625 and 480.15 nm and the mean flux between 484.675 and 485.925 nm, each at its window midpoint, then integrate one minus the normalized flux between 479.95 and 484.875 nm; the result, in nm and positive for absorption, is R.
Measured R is -0.293 nm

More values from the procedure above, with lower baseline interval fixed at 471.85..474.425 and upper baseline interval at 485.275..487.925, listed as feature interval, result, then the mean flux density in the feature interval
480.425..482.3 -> -0.198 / 14.6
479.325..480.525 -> -0.098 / 14.5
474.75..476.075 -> -0.044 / 14.7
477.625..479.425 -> -0.107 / 14.5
